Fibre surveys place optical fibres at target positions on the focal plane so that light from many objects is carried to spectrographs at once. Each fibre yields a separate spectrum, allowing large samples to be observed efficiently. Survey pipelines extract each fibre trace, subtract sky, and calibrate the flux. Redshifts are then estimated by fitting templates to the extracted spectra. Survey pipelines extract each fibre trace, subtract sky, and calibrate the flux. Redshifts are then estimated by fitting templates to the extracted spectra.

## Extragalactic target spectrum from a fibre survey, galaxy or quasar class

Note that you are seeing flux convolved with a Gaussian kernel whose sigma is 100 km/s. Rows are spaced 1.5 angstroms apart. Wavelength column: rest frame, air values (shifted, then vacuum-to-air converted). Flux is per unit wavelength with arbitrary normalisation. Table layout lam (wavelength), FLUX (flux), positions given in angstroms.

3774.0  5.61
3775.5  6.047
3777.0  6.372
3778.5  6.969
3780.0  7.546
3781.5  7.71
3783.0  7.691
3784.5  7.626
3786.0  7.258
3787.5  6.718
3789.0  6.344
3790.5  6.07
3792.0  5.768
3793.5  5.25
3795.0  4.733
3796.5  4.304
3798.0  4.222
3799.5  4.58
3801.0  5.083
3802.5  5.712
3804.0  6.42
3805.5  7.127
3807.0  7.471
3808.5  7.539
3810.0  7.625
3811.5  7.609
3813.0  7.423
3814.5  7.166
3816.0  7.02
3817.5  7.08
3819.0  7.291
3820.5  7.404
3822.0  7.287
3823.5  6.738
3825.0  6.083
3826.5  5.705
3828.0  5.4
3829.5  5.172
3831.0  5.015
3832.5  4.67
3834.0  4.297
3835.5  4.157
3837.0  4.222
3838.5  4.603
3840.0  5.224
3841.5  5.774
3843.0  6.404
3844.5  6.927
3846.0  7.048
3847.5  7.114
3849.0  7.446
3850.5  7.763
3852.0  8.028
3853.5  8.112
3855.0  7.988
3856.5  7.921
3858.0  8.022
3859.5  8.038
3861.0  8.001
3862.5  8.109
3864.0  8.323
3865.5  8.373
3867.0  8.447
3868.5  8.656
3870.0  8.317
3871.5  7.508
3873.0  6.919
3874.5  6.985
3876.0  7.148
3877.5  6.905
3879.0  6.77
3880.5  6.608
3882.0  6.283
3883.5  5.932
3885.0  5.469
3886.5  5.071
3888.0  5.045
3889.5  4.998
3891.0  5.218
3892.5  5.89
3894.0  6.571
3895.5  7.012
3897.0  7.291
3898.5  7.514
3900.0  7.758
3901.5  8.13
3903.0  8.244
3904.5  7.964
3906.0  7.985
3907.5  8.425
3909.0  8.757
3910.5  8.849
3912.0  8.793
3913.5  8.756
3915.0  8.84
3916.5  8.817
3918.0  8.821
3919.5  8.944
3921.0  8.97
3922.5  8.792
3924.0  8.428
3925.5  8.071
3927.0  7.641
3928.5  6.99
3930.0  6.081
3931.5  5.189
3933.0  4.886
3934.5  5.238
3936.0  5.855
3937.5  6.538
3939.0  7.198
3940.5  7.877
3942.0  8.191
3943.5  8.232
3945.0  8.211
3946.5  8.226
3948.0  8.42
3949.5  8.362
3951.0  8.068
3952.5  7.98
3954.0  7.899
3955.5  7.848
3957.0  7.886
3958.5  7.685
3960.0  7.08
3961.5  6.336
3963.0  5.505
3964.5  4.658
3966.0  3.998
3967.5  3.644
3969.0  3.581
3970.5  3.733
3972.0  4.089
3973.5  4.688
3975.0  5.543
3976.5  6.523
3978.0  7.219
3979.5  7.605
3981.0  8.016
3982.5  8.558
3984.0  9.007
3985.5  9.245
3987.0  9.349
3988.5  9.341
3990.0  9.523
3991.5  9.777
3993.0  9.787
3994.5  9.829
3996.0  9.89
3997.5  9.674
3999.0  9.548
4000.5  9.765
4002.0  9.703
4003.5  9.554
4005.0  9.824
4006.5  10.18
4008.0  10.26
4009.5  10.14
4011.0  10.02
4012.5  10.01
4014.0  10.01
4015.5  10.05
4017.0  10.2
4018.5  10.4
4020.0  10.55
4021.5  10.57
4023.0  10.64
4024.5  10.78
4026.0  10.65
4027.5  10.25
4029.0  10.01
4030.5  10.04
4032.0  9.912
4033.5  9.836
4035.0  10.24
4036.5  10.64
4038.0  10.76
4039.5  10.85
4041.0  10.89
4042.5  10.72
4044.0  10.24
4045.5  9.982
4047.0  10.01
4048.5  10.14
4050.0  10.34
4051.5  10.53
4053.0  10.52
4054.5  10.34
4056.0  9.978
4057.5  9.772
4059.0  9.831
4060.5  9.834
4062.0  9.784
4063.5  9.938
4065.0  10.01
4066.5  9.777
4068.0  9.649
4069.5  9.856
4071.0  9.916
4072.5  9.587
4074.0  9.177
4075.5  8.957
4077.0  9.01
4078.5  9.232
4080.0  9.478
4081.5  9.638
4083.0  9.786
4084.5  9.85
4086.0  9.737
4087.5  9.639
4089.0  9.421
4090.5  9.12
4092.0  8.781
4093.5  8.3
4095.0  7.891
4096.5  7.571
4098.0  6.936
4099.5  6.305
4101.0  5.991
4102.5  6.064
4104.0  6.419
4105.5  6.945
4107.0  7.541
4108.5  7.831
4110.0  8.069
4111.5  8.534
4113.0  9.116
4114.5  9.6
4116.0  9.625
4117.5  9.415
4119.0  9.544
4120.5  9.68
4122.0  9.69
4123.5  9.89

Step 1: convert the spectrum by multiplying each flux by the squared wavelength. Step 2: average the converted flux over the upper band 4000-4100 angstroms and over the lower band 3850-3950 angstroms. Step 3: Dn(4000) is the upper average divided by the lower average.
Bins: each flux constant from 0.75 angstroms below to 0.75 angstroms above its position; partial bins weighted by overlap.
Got 1.4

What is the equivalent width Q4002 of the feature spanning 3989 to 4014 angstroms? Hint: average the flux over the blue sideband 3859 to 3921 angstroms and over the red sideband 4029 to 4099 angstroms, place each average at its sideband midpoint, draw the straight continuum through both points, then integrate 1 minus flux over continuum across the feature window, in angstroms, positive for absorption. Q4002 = -2.6 angstroms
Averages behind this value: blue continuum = 7.49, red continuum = 9.7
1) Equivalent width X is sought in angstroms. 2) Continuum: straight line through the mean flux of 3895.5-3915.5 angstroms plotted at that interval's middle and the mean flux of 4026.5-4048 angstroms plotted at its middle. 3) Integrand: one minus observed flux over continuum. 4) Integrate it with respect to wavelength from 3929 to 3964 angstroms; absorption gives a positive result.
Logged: 6.8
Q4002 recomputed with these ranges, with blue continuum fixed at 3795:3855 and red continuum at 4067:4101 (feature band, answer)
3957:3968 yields 2.7 angstroms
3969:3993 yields 1.4 angstroms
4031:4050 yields -4.2 angstroms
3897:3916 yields -3.2 angstroms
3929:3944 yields 1.8 angstroms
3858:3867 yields -2.1 angstroms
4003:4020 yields -3.9 angstroms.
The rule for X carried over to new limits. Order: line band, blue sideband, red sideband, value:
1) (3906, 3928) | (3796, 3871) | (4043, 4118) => -3.2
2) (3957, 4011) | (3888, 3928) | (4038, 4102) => 5.1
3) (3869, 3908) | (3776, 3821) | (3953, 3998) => 0.4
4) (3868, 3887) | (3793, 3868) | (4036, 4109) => 0.7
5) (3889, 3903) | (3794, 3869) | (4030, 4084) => 1.4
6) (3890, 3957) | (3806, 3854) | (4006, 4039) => 5.1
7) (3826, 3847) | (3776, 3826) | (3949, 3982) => 3.8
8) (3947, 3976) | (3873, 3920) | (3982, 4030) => 8.6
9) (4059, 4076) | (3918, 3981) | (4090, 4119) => -4.5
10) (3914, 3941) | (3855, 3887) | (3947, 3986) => -1.8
